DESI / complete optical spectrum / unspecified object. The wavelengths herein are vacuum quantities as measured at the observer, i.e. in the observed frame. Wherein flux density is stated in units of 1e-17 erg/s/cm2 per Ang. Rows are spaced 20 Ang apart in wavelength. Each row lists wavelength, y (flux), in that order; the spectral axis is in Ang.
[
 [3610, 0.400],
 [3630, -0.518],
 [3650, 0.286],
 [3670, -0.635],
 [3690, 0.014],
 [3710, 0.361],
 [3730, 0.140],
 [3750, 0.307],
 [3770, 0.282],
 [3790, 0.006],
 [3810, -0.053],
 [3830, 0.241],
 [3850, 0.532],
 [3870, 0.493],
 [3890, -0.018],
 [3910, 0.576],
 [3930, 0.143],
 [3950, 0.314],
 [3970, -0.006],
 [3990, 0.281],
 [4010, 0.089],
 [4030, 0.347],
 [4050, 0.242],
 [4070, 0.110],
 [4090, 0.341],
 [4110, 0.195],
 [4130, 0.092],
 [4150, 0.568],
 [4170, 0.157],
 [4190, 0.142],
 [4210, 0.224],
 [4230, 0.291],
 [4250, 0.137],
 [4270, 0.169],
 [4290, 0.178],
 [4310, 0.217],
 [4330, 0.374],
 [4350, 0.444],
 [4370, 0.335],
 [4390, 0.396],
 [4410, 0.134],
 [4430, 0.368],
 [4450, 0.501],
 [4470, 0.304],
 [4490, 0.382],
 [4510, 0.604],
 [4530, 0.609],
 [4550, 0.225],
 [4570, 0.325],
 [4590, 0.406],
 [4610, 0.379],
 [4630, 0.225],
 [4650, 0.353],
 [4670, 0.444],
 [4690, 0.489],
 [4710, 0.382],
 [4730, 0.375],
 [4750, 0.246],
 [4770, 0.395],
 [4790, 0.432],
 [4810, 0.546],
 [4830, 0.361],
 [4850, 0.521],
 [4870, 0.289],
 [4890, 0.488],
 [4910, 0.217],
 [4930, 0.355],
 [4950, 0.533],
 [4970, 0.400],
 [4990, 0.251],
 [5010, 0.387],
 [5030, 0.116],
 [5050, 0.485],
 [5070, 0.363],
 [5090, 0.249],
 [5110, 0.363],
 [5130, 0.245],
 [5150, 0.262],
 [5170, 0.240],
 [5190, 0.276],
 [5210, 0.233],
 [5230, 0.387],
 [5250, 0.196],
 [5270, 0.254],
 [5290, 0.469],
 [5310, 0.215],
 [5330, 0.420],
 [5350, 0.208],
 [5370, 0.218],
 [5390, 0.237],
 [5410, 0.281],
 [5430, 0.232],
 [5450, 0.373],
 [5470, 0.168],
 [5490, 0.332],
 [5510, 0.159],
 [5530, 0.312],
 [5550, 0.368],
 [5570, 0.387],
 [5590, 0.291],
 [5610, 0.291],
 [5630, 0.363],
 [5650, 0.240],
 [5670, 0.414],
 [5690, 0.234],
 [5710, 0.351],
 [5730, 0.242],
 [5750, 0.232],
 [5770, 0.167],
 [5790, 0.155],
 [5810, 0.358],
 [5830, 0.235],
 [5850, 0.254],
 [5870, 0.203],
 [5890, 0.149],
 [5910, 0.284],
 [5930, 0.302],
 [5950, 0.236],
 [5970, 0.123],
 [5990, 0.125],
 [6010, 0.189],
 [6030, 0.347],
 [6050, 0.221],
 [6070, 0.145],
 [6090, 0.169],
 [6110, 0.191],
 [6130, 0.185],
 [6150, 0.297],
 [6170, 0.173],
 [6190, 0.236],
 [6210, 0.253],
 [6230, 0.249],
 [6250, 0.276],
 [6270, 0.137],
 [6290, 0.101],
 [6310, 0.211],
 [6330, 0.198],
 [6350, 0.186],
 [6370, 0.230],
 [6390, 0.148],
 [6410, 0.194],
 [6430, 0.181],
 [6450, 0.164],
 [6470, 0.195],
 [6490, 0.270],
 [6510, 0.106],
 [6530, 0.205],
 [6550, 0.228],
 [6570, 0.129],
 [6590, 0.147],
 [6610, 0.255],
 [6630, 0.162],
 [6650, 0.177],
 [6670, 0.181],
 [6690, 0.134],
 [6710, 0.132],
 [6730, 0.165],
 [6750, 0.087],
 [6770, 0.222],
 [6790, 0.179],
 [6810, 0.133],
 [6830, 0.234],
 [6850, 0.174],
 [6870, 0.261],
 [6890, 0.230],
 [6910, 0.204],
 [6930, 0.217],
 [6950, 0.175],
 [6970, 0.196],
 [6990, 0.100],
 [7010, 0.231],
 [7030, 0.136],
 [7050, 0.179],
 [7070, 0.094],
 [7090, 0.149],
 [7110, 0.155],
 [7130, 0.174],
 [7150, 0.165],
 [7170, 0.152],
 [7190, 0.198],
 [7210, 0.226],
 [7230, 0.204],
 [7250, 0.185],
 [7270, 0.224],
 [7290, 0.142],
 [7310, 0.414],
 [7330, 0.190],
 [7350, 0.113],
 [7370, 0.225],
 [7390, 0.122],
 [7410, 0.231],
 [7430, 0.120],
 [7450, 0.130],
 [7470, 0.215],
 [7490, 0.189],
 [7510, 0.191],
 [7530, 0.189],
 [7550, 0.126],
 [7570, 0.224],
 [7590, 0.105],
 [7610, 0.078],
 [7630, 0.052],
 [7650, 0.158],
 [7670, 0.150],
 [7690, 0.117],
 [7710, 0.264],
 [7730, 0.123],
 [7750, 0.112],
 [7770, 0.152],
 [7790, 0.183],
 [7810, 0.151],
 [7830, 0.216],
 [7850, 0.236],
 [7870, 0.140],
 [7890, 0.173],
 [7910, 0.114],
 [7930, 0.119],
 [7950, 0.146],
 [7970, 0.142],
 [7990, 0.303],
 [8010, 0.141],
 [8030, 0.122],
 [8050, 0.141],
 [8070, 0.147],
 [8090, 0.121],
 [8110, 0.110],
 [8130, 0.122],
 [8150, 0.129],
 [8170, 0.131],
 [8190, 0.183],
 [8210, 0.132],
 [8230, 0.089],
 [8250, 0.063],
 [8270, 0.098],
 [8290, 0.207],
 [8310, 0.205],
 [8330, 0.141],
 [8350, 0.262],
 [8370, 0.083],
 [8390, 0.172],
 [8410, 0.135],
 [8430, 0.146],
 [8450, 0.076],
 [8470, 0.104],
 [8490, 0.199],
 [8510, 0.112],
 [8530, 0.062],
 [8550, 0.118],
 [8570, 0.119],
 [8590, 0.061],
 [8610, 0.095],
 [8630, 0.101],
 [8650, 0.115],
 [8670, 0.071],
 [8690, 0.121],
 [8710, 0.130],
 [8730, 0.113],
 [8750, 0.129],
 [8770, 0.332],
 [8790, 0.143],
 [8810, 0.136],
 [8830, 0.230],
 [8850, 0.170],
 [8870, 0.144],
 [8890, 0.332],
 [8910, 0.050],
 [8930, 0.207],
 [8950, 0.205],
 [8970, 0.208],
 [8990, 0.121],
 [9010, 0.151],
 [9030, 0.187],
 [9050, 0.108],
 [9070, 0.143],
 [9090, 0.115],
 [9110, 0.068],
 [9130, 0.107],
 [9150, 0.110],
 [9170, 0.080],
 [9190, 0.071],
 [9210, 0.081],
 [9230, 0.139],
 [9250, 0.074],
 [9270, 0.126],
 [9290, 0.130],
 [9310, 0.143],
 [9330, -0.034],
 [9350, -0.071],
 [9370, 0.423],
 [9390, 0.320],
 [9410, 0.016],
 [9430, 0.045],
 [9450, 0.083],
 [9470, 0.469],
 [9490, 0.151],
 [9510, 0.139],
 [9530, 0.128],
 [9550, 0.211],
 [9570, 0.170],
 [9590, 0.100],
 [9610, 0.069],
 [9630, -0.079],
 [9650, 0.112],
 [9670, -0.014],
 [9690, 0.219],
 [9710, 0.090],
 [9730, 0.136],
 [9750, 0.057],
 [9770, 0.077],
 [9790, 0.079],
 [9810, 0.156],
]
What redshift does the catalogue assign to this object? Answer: 0.113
